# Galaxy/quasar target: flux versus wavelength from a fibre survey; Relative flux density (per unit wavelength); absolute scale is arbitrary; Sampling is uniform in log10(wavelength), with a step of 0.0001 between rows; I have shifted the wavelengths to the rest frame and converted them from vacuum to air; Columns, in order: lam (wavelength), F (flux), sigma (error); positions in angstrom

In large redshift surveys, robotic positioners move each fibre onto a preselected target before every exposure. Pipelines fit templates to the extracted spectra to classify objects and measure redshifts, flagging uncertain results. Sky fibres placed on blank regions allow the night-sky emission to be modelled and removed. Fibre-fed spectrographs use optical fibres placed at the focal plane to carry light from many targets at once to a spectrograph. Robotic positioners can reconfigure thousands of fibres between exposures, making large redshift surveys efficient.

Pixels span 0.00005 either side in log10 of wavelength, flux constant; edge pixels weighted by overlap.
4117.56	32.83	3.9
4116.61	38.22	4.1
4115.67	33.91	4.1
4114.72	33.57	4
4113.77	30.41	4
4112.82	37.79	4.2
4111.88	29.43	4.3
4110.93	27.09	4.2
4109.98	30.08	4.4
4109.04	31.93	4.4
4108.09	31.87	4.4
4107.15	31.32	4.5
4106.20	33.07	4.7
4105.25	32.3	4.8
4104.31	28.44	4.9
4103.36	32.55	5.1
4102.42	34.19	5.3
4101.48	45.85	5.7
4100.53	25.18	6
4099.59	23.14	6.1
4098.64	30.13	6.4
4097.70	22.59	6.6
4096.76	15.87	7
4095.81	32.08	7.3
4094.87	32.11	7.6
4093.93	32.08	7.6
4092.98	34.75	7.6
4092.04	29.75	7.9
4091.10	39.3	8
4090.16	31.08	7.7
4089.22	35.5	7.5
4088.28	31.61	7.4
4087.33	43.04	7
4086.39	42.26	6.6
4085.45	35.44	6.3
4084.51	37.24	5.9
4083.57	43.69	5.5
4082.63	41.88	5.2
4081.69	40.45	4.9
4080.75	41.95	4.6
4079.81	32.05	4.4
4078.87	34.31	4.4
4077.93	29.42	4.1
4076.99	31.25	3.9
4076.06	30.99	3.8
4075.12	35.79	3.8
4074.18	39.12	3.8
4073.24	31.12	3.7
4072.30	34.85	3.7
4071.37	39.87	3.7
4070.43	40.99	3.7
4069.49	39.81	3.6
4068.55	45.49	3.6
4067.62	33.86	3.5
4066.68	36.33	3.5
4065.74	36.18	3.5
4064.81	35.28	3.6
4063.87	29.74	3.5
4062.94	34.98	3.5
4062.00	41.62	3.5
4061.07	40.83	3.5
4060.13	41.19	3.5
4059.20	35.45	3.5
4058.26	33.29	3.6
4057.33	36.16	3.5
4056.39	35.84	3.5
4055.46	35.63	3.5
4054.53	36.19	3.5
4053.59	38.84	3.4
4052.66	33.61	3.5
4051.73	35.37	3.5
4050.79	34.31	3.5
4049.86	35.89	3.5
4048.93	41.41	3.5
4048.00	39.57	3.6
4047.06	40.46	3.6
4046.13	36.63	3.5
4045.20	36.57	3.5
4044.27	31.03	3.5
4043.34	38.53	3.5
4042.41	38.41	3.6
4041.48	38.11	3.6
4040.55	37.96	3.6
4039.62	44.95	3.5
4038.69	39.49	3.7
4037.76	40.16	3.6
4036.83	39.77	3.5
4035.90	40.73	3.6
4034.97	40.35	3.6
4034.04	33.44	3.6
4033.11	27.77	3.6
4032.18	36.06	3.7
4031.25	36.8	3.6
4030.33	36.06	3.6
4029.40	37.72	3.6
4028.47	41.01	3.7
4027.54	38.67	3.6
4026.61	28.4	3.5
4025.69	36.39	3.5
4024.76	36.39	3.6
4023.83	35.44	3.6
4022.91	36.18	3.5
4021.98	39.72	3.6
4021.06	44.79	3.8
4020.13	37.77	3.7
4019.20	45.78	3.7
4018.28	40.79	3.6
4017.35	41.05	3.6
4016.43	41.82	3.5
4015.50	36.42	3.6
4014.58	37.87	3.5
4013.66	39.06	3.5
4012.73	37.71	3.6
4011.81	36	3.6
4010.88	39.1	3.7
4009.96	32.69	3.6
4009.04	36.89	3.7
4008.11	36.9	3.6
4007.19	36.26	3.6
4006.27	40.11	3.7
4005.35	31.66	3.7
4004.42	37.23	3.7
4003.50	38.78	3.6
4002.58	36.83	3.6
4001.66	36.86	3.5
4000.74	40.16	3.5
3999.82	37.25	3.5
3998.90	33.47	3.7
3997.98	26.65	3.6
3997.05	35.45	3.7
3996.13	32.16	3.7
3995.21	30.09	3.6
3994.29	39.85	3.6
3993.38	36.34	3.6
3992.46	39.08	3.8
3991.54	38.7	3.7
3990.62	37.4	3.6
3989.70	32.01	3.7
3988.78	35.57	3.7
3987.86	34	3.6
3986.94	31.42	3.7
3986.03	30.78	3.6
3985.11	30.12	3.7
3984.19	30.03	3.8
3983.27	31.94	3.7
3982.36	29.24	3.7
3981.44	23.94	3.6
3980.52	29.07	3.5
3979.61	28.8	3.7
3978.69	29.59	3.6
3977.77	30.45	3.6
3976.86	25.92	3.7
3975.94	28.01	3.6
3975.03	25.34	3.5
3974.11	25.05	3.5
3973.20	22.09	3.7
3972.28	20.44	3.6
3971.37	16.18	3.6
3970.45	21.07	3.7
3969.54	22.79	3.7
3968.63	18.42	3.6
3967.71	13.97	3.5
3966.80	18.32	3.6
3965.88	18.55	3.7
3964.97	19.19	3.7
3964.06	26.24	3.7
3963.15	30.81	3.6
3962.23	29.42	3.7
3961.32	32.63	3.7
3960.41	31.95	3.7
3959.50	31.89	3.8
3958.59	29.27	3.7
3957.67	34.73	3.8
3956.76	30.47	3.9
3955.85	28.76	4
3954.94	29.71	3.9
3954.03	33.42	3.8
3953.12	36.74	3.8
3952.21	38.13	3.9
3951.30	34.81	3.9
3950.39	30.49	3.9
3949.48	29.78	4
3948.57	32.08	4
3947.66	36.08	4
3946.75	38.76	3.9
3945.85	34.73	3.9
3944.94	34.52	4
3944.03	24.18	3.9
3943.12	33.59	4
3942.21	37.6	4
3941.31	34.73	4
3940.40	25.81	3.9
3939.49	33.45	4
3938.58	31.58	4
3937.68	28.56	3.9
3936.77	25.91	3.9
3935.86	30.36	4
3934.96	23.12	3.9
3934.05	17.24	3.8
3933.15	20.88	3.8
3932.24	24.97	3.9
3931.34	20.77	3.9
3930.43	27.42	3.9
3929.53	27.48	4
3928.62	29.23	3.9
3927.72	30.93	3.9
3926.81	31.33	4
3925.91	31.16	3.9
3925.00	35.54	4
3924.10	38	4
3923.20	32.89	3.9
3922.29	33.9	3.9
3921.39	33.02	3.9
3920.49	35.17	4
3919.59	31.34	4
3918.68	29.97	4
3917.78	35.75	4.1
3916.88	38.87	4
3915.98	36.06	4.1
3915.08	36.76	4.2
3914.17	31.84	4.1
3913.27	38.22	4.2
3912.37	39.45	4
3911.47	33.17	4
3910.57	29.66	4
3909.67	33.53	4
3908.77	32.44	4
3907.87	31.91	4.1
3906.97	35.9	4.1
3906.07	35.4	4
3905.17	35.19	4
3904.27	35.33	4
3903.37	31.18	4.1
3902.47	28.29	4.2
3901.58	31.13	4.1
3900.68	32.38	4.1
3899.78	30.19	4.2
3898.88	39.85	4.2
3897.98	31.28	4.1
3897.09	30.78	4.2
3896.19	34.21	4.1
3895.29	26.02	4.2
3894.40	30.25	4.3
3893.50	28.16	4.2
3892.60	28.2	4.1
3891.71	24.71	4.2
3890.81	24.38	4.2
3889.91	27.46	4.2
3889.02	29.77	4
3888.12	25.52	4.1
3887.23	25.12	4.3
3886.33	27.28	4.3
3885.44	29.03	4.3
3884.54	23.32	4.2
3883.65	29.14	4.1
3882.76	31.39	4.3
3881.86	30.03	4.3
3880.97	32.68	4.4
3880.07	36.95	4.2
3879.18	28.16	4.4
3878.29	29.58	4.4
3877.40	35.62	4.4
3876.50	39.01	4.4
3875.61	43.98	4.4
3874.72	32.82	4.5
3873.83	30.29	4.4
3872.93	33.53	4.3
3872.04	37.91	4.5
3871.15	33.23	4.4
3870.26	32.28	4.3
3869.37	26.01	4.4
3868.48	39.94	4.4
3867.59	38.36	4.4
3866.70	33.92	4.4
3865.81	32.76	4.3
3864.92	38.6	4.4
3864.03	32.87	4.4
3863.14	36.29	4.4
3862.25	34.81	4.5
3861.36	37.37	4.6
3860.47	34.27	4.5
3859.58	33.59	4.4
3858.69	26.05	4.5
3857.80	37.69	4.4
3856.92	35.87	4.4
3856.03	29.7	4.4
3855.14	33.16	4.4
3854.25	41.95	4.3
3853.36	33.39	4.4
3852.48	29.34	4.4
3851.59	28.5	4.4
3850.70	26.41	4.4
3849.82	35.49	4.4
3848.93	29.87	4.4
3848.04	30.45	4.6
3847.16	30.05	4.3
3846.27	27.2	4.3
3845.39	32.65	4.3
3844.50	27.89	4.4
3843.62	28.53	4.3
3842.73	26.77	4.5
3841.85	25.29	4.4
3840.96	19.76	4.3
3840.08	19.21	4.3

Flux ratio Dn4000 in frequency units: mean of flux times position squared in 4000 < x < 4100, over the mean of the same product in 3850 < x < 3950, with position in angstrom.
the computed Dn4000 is 1.2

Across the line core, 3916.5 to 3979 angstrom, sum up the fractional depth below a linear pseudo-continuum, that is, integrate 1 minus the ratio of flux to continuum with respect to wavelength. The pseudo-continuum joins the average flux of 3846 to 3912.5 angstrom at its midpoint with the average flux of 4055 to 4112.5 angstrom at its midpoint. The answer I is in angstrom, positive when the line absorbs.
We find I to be 7.29 angstrom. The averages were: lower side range 32.1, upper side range 34.4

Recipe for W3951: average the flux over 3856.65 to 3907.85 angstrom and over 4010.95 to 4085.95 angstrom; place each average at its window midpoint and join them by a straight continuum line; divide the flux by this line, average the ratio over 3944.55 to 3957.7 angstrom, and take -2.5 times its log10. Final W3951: 0.03 mag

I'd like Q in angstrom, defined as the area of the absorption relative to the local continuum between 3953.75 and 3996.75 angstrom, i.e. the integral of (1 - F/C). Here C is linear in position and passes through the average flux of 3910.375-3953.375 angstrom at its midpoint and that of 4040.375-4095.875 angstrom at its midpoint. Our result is 6.0 angstrom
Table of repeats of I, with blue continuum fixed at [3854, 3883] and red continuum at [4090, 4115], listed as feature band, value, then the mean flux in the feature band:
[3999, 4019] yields -3.4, 37.7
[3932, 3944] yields 1.8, 28.2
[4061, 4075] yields -2.5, 37.2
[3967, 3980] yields 3.8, 23.3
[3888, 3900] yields 1.6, 29.4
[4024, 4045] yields -3.4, 37.2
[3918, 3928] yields 0.1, 33.1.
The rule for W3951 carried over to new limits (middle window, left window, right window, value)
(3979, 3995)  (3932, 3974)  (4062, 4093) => -0.08 mag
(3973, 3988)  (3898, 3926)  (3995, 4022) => 0.26 mag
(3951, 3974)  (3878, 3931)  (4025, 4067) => 0.25 mag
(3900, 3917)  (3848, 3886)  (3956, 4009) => -0.06 mag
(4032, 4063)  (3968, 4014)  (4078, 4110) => -0.14 mag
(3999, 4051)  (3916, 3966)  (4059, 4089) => -0.09 mag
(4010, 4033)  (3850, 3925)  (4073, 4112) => -0.15 mag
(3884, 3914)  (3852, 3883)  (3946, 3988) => 0.05 mag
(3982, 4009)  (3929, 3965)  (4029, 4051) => -0.02 mag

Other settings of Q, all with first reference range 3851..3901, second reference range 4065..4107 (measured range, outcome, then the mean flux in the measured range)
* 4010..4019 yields -1.4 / 38.8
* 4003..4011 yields -0.7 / 36.5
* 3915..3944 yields 1.9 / 30.6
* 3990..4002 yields -0.8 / 35.6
